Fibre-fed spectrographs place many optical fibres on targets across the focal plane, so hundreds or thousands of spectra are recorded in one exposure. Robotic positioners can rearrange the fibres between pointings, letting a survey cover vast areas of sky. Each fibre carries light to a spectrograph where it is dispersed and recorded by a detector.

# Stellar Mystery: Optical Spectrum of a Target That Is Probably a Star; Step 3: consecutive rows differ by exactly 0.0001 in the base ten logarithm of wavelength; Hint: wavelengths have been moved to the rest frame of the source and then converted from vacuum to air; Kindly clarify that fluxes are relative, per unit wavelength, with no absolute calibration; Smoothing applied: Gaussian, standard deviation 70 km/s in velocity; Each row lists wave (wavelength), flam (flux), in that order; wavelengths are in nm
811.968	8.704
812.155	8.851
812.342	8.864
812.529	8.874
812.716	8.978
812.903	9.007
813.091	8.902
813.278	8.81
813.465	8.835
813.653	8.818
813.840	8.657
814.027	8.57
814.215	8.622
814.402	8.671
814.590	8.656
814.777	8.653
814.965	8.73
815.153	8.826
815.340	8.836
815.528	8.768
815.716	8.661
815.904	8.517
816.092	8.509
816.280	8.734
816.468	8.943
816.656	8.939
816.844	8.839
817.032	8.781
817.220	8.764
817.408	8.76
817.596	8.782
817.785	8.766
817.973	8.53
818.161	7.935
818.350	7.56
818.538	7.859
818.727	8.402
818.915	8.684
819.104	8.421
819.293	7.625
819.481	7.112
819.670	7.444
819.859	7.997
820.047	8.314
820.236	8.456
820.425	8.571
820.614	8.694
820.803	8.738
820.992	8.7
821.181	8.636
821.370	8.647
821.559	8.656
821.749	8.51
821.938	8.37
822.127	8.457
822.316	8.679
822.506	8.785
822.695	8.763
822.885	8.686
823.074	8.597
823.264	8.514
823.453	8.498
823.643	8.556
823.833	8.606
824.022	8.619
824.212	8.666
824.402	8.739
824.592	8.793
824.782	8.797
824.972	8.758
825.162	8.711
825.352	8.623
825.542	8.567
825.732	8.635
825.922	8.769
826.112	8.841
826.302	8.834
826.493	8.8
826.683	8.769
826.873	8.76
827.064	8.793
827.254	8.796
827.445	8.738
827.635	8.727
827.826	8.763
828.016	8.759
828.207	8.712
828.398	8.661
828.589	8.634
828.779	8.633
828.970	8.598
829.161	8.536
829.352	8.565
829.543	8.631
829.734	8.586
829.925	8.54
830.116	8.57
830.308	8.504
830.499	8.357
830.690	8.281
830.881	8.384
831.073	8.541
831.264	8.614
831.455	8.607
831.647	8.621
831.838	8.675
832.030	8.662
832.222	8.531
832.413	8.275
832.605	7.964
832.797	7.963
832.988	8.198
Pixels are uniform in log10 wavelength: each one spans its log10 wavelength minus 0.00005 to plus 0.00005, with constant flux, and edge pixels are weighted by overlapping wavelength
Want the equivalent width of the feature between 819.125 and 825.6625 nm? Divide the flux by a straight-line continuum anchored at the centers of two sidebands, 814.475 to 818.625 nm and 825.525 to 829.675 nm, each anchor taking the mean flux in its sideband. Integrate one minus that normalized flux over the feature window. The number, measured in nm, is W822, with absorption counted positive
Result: 0.12 nm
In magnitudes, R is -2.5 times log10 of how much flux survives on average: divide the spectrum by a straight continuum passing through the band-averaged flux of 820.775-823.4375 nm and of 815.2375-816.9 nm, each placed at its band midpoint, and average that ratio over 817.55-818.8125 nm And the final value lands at 0.06 mag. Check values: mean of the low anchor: 8.75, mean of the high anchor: 8.62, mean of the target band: 8.24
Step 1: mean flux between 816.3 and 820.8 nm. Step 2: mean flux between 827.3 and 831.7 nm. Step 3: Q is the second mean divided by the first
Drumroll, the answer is 1.0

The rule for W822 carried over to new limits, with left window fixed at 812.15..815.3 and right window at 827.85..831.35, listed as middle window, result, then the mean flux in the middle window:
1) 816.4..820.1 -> 0.17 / 8.32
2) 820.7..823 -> 0.01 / 8.64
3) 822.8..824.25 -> 0.01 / 8.59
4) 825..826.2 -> -0.01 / 8.7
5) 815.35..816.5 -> 0.01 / 8.68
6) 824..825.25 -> -0.01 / 8.73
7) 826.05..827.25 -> -0.03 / 8.8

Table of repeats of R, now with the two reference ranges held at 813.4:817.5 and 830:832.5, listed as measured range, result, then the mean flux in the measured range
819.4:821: 0.059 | 8.21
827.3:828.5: -0.021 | 8.73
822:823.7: 0.002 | 8.61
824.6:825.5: -0.015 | 8.72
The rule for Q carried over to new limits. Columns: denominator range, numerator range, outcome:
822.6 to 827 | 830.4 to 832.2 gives 0.98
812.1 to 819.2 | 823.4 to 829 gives 1.01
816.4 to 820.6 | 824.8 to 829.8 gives 1.04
